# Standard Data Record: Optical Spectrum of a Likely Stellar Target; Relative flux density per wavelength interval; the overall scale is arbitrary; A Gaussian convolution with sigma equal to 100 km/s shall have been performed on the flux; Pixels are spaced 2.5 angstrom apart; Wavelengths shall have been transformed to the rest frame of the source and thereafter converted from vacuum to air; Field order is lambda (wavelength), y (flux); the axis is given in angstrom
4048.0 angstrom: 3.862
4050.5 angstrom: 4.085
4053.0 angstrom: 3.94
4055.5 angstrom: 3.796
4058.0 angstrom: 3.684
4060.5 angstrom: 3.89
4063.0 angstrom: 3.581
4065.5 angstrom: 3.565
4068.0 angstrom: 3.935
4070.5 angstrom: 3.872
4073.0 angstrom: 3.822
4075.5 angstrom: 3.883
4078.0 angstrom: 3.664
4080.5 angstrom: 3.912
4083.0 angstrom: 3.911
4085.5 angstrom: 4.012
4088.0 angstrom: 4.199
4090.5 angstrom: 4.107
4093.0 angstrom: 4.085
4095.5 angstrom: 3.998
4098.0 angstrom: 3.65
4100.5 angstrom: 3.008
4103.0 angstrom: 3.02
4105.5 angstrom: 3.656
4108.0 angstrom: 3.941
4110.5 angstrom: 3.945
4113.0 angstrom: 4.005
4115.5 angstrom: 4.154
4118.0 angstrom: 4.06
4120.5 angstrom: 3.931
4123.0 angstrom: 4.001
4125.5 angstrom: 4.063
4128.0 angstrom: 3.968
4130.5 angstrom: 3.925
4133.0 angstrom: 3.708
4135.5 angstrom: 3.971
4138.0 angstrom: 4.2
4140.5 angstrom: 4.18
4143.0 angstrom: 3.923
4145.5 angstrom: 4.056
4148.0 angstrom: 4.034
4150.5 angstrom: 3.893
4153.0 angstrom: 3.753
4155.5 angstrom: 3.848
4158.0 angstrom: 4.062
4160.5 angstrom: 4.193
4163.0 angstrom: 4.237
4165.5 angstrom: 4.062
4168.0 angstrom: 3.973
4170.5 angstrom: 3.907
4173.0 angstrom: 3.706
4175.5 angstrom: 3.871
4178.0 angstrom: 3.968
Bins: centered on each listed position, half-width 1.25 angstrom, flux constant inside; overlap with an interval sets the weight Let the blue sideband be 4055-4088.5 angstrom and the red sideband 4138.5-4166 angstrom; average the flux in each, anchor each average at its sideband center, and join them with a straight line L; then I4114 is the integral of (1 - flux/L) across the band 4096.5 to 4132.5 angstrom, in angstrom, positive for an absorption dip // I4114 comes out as 1.2 angstrom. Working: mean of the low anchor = 3.83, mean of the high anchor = 4.03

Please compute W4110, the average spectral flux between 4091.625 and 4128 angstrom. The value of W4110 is 3.83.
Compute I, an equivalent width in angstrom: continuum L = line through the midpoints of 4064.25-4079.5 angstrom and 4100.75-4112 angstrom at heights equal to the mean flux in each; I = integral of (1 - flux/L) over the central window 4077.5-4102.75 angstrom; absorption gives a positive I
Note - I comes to -1.0 angstrom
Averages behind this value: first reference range 3.79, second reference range 3.59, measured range 3.83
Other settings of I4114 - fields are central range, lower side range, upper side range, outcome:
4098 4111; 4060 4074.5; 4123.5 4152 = 1.29 angstrom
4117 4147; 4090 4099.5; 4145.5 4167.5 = -0.17 angstrom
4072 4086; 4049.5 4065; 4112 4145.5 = 0.04 angstrom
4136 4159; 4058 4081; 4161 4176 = -0.34 angstrom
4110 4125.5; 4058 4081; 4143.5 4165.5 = -0.44 angstrom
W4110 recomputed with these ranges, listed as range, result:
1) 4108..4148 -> 4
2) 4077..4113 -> 3.8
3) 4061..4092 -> 3.87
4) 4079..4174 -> 3.93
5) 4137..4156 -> 3.99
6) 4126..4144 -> 3.99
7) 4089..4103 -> 3.71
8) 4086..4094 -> 4.12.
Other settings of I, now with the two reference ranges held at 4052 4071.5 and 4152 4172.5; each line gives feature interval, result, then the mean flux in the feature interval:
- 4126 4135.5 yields 0.1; 3.9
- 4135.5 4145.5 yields -0.3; 4.08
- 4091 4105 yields 1.0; 3.59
